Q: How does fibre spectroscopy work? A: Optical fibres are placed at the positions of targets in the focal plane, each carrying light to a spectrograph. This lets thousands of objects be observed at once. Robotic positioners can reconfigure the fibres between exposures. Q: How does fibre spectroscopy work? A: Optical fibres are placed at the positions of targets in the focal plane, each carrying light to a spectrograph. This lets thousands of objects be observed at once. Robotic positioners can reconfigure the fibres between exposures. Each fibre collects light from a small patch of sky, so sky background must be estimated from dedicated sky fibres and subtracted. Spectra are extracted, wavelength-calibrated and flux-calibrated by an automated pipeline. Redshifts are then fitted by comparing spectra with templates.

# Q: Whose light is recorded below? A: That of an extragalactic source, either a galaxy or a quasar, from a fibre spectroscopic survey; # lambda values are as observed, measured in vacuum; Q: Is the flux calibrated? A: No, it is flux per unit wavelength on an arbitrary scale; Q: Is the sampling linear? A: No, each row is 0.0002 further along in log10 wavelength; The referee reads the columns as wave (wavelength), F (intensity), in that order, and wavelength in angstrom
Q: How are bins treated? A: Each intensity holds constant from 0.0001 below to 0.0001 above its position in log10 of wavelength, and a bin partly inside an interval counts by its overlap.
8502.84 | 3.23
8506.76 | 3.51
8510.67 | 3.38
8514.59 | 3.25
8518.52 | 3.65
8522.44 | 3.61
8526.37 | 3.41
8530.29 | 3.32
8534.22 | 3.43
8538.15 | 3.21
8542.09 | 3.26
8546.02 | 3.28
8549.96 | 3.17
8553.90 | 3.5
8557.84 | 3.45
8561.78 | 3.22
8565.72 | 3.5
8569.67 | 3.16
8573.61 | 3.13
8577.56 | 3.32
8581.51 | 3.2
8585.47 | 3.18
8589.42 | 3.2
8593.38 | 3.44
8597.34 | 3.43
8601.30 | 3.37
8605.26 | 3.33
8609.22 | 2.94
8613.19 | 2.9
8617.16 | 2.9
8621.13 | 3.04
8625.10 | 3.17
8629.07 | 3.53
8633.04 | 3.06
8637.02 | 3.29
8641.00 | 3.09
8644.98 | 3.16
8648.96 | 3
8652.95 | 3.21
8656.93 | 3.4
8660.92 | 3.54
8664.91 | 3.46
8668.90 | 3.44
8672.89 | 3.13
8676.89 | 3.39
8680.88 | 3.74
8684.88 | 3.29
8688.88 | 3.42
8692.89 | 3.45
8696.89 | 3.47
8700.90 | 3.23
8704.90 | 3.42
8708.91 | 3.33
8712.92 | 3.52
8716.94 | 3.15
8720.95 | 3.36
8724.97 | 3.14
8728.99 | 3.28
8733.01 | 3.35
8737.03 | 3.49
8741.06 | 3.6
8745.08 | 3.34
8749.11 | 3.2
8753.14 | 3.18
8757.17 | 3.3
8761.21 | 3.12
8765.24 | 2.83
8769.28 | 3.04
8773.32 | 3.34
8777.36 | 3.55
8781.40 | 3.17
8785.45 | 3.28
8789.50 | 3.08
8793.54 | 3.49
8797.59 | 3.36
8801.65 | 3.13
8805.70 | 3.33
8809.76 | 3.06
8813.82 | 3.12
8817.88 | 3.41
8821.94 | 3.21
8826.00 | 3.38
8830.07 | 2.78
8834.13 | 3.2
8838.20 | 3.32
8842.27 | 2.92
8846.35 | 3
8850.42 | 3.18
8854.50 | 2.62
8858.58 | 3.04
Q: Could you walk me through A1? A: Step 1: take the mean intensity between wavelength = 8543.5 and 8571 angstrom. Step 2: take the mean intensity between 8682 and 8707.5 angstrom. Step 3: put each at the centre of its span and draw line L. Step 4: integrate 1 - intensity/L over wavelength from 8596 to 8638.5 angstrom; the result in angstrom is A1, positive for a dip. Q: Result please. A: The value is 2.3 angstrom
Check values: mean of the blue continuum 3.33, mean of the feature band 3.17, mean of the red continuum 3.39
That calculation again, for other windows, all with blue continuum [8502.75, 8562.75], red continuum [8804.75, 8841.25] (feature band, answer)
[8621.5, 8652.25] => 1.2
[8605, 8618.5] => 1.4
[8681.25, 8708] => -1.1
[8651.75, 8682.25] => -1.1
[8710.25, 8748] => -1.2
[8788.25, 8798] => -0.3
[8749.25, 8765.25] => 0.4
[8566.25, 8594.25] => 0.9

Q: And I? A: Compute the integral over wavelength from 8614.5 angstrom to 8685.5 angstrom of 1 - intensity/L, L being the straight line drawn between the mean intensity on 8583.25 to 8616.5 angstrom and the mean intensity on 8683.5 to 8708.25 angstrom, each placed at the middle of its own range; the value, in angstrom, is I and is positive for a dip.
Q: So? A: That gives 0.74 angstrom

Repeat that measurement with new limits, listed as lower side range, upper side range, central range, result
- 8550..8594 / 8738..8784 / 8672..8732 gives -1.8 angstrom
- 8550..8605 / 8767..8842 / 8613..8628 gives 1.1 angstrom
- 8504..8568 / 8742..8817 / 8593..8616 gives 0.9 angstrom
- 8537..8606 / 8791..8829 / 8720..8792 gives 0.2 angstrom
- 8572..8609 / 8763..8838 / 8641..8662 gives 0.1 angstrom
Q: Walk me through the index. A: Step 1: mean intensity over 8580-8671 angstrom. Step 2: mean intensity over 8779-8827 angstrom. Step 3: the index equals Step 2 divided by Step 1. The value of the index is 1.0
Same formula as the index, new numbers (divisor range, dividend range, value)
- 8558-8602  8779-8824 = 0.99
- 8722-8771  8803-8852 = 0.97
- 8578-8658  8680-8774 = 1.04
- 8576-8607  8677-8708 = 1.04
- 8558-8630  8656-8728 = 1.05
